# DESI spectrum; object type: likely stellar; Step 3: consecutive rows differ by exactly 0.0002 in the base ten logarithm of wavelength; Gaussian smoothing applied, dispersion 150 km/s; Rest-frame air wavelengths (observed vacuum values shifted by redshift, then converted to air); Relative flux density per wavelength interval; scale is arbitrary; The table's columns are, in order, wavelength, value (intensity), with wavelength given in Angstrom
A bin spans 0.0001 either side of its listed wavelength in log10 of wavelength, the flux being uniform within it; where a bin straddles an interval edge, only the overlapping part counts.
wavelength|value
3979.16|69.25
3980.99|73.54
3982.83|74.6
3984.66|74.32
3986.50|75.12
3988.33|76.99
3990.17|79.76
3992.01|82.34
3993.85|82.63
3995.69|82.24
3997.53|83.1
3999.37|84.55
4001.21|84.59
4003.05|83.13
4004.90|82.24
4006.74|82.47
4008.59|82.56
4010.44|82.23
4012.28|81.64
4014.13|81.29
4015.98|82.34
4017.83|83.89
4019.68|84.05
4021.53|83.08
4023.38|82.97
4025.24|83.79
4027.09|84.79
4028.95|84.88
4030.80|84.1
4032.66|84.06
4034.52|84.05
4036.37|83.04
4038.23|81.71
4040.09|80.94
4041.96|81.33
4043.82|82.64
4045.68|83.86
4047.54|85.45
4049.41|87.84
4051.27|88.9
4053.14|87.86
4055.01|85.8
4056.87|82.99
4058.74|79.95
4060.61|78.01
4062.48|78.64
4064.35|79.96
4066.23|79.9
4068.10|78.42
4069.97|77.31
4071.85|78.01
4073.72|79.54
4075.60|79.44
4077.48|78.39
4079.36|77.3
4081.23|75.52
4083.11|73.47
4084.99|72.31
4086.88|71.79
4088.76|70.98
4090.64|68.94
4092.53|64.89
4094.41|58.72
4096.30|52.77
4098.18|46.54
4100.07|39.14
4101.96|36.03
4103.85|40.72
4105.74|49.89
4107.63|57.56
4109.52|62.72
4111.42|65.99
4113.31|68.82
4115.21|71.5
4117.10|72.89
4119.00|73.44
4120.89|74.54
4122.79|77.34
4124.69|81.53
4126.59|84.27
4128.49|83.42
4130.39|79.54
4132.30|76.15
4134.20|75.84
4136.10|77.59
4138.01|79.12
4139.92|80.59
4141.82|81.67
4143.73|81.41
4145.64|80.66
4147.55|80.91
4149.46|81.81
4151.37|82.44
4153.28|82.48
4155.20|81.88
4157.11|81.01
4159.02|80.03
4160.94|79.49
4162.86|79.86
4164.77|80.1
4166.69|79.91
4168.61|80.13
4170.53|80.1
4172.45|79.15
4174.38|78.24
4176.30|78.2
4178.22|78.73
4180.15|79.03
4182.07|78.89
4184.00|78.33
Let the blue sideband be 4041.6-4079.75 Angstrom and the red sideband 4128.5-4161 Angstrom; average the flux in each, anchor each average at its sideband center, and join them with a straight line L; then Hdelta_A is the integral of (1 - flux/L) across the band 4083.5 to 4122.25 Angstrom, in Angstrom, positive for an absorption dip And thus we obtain 9.4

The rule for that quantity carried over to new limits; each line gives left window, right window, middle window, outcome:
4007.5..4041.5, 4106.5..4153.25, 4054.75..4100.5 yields 4.2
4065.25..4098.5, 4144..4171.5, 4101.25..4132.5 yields 3.3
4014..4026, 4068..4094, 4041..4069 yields -1.7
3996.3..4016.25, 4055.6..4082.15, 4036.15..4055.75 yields -1.0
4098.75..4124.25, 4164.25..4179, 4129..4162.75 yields -4.2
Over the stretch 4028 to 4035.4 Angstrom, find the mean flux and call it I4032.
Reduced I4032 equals 84.2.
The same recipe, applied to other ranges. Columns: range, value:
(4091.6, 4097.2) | 58.8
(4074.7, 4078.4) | 78.9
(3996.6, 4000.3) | 83.9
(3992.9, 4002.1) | 83.4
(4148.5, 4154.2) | 82.3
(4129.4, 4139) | 77.6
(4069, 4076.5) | 78.6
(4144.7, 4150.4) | 81.1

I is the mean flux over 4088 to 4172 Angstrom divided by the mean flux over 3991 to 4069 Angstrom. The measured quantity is 0.9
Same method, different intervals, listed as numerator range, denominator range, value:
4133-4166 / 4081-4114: 1.35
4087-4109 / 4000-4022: 0.65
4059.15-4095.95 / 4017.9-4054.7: 0.89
